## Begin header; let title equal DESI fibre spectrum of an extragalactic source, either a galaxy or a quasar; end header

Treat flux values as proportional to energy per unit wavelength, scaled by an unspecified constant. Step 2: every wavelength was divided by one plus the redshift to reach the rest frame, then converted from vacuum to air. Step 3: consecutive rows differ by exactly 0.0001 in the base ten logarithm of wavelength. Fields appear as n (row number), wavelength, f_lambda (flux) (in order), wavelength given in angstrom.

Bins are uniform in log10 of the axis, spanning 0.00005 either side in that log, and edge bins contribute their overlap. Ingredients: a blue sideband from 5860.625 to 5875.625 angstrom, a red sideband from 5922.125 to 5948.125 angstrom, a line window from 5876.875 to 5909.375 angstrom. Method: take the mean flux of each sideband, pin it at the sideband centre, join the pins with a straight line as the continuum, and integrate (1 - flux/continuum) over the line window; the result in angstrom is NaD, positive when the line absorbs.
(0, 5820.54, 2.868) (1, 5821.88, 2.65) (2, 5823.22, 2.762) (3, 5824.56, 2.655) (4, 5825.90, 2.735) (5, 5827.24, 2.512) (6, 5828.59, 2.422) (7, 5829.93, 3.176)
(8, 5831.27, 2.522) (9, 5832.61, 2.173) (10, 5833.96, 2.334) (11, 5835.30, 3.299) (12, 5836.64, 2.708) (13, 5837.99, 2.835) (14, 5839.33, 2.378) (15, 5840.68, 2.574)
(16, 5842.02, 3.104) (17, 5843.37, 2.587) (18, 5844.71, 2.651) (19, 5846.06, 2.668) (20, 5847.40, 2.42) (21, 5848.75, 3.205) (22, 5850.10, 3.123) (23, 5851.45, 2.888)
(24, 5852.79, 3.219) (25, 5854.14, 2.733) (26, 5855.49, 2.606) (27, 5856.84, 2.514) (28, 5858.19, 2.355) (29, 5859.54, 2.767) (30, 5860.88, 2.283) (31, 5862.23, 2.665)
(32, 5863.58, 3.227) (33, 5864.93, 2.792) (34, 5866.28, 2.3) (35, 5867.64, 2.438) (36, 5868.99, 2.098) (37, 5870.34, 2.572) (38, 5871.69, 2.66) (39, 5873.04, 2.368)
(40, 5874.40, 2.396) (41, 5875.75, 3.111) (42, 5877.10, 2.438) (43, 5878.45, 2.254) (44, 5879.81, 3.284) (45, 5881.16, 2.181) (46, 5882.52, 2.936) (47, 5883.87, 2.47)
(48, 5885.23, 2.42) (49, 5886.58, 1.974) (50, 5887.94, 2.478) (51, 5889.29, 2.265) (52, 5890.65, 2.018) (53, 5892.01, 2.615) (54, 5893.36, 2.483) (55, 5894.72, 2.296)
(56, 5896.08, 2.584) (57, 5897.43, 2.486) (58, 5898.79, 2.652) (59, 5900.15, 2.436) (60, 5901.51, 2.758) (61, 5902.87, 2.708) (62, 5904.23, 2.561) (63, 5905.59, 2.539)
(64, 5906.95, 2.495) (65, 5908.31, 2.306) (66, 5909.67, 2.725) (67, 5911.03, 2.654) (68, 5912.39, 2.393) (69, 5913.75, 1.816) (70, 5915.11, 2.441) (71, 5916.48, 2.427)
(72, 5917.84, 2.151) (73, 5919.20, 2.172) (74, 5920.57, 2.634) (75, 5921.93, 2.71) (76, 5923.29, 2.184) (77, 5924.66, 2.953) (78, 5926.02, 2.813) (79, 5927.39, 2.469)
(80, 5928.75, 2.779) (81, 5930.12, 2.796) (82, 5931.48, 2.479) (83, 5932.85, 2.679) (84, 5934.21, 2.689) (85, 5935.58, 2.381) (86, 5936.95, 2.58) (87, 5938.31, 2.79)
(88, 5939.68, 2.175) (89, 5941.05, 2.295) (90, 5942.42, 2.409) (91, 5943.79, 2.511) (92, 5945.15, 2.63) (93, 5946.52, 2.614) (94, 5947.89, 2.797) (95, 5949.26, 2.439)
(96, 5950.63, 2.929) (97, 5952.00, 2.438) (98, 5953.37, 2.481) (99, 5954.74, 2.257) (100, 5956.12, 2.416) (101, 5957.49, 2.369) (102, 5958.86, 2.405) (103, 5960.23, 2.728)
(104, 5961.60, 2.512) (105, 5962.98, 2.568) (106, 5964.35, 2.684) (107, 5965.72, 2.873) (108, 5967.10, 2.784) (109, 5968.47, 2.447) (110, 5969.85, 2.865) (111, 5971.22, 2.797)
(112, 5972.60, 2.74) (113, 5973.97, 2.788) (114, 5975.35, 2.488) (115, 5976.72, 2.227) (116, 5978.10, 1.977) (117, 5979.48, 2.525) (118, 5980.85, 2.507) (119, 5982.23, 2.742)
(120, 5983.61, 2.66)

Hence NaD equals 0.95 angstrom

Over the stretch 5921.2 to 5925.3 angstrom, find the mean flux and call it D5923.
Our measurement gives 2.61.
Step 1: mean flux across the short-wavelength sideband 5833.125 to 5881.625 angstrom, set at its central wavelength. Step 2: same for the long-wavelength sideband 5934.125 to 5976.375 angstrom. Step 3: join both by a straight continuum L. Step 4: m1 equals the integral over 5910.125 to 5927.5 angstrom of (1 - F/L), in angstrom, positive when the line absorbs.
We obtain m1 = 1.0 angstrom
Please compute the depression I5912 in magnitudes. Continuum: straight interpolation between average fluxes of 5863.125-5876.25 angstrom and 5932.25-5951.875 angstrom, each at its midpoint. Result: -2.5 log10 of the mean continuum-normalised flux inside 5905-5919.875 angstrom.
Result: 0.09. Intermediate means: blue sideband 2.58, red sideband 2.56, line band 2.37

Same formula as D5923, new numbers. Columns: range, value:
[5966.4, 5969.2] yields 2.61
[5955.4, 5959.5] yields 2.39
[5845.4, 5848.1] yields 2.55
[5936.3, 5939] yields 2.69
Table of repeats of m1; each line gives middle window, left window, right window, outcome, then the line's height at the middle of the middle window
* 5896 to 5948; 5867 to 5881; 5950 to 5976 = 1.10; 2.58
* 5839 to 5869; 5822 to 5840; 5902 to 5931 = -0.89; 2.62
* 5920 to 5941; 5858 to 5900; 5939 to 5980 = -0.57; 2.53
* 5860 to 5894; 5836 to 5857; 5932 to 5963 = 2.33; 2.69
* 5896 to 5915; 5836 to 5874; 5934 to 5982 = 0.76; 2.61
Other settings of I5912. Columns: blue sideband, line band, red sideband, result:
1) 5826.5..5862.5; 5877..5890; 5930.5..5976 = 0.08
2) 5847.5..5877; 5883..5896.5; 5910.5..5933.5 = 0.10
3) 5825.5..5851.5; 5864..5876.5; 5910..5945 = 0.04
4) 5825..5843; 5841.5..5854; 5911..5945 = -0.09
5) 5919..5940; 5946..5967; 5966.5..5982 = 0.00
